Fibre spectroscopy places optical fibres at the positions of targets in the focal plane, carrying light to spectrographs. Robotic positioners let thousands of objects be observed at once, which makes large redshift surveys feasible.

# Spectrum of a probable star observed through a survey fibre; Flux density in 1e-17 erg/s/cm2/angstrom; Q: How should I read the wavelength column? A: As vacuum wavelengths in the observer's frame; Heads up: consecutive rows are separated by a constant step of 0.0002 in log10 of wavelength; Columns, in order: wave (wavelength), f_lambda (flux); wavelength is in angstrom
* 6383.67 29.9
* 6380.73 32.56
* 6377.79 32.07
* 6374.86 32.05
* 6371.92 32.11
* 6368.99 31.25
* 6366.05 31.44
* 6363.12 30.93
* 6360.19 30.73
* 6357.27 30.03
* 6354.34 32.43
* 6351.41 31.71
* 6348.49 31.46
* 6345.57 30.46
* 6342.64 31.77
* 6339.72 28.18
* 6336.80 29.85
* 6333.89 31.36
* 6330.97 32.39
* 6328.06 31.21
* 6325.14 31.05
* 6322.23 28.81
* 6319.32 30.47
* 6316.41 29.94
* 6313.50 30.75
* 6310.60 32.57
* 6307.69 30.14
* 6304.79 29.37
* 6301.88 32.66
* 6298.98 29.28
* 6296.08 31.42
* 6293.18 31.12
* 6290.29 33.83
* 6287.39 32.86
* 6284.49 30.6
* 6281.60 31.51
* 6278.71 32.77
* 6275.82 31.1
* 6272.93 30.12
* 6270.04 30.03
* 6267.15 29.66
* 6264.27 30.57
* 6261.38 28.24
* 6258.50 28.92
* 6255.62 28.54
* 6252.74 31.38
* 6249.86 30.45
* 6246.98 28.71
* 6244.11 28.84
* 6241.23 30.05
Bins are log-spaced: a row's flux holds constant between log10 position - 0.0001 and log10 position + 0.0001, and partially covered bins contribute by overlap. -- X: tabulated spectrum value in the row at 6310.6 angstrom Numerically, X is 32.57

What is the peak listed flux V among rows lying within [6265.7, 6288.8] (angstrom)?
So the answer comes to 32.86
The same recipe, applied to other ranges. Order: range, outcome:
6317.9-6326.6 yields 31.05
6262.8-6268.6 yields 30.57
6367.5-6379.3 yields 32.11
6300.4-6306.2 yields 32.66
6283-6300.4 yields 33.83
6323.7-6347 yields 32.39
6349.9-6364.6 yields 32.43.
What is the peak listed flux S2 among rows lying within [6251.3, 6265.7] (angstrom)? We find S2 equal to 31.38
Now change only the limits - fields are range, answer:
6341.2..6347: 31.77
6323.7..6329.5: 31.21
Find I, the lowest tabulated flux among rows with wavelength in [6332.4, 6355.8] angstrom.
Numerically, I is 28.18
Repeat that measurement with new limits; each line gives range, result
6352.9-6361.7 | 30.03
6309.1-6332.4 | 28.81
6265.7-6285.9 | 29.66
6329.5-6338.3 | 29.85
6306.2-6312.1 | 30.14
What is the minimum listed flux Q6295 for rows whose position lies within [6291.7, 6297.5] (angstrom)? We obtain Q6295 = 31.12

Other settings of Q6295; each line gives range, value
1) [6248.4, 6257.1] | 28.54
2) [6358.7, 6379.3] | 30.73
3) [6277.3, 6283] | 31.51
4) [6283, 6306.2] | 29.28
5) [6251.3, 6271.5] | 28.24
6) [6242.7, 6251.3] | 28.71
